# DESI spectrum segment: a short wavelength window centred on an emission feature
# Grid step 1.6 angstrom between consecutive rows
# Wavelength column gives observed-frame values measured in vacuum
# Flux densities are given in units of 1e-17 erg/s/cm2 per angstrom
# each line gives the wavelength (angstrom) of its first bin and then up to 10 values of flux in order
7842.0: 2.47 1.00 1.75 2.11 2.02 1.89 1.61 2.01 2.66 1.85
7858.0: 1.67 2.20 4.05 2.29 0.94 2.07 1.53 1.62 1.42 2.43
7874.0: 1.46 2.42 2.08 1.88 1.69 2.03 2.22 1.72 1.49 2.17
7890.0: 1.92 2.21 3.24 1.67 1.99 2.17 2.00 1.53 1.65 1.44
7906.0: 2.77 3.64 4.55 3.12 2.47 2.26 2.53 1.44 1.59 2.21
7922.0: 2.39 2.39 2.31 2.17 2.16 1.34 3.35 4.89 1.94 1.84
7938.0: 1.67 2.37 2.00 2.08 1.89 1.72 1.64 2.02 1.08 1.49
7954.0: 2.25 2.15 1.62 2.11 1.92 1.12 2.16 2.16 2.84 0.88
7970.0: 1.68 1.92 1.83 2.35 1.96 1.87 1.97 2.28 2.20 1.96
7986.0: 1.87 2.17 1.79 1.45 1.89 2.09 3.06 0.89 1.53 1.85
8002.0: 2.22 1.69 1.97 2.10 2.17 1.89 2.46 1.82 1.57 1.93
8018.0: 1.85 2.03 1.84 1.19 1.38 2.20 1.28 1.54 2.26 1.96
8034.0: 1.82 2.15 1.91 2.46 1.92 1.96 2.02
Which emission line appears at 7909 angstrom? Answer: Halpha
